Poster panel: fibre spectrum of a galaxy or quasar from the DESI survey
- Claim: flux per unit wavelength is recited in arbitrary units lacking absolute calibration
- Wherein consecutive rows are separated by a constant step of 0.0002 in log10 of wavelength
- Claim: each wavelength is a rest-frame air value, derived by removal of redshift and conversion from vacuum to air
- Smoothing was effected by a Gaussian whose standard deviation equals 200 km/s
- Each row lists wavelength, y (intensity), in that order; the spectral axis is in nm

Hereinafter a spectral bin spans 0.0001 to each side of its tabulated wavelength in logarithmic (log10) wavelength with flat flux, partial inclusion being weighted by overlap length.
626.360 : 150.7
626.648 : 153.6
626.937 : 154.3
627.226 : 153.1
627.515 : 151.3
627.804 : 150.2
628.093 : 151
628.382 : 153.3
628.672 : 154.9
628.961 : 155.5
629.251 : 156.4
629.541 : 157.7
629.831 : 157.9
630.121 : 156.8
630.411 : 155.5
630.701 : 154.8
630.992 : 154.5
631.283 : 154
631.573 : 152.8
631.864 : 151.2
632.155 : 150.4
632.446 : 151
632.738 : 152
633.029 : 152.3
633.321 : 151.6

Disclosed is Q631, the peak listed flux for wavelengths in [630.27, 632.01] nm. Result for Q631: 155.5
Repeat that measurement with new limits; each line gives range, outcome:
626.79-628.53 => 154.3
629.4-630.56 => 157.9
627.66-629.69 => 157.7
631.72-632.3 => 151.2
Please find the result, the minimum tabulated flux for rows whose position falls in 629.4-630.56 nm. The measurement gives 155.5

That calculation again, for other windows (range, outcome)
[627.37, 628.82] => 150.2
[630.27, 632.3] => 150.4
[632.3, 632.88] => 151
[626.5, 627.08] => 153.6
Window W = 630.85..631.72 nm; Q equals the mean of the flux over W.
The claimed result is 154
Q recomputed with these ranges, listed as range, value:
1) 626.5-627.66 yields 153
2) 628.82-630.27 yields 157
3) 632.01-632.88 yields 151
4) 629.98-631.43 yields 155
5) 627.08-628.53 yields 152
